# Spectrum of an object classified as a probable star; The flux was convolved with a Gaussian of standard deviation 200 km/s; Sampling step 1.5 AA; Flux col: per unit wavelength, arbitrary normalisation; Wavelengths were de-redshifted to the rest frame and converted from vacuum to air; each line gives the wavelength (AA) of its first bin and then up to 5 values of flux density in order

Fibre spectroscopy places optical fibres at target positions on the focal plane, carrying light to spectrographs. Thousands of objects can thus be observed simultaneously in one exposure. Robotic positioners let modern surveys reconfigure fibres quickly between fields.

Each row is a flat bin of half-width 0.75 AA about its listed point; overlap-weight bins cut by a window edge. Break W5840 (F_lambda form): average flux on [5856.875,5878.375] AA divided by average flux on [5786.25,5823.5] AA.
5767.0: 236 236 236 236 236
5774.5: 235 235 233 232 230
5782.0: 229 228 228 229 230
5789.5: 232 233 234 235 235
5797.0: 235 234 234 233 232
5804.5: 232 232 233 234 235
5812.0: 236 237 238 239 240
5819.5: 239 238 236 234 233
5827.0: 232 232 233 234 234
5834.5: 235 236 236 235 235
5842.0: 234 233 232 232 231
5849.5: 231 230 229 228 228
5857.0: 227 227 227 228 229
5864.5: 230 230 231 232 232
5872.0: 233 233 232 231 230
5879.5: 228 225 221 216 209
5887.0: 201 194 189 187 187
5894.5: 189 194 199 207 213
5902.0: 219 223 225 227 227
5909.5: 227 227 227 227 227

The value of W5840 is 0.98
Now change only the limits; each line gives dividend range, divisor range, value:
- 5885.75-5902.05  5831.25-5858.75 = 0.85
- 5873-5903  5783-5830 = 0.90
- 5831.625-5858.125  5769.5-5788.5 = 1.00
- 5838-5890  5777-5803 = 0.98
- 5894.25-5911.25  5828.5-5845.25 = 0.92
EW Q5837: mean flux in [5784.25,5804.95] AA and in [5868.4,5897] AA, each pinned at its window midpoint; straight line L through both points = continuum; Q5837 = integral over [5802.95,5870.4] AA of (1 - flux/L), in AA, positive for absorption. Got -2.83 AA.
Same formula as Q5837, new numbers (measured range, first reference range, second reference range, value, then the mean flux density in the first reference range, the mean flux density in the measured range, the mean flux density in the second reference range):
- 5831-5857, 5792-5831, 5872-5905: -0.8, 235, 232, 212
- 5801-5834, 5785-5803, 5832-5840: -0.1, 233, 235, 235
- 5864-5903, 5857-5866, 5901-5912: 2.0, 228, 215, 225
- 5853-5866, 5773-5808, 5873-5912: -0.5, 232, 228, 214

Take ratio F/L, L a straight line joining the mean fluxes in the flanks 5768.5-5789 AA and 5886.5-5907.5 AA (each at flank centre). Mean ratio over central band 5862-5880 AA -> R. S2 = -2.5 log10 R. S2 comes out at -0.10 mag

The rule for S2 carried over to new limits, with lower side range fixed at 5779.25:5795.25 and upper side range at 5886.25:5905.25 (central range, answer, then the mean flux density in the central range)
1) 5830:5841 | -0.08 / 235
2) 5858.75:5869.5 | -0.10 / 229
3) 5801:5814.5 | -0.04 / 234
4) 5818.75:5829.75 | -0.07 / 235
